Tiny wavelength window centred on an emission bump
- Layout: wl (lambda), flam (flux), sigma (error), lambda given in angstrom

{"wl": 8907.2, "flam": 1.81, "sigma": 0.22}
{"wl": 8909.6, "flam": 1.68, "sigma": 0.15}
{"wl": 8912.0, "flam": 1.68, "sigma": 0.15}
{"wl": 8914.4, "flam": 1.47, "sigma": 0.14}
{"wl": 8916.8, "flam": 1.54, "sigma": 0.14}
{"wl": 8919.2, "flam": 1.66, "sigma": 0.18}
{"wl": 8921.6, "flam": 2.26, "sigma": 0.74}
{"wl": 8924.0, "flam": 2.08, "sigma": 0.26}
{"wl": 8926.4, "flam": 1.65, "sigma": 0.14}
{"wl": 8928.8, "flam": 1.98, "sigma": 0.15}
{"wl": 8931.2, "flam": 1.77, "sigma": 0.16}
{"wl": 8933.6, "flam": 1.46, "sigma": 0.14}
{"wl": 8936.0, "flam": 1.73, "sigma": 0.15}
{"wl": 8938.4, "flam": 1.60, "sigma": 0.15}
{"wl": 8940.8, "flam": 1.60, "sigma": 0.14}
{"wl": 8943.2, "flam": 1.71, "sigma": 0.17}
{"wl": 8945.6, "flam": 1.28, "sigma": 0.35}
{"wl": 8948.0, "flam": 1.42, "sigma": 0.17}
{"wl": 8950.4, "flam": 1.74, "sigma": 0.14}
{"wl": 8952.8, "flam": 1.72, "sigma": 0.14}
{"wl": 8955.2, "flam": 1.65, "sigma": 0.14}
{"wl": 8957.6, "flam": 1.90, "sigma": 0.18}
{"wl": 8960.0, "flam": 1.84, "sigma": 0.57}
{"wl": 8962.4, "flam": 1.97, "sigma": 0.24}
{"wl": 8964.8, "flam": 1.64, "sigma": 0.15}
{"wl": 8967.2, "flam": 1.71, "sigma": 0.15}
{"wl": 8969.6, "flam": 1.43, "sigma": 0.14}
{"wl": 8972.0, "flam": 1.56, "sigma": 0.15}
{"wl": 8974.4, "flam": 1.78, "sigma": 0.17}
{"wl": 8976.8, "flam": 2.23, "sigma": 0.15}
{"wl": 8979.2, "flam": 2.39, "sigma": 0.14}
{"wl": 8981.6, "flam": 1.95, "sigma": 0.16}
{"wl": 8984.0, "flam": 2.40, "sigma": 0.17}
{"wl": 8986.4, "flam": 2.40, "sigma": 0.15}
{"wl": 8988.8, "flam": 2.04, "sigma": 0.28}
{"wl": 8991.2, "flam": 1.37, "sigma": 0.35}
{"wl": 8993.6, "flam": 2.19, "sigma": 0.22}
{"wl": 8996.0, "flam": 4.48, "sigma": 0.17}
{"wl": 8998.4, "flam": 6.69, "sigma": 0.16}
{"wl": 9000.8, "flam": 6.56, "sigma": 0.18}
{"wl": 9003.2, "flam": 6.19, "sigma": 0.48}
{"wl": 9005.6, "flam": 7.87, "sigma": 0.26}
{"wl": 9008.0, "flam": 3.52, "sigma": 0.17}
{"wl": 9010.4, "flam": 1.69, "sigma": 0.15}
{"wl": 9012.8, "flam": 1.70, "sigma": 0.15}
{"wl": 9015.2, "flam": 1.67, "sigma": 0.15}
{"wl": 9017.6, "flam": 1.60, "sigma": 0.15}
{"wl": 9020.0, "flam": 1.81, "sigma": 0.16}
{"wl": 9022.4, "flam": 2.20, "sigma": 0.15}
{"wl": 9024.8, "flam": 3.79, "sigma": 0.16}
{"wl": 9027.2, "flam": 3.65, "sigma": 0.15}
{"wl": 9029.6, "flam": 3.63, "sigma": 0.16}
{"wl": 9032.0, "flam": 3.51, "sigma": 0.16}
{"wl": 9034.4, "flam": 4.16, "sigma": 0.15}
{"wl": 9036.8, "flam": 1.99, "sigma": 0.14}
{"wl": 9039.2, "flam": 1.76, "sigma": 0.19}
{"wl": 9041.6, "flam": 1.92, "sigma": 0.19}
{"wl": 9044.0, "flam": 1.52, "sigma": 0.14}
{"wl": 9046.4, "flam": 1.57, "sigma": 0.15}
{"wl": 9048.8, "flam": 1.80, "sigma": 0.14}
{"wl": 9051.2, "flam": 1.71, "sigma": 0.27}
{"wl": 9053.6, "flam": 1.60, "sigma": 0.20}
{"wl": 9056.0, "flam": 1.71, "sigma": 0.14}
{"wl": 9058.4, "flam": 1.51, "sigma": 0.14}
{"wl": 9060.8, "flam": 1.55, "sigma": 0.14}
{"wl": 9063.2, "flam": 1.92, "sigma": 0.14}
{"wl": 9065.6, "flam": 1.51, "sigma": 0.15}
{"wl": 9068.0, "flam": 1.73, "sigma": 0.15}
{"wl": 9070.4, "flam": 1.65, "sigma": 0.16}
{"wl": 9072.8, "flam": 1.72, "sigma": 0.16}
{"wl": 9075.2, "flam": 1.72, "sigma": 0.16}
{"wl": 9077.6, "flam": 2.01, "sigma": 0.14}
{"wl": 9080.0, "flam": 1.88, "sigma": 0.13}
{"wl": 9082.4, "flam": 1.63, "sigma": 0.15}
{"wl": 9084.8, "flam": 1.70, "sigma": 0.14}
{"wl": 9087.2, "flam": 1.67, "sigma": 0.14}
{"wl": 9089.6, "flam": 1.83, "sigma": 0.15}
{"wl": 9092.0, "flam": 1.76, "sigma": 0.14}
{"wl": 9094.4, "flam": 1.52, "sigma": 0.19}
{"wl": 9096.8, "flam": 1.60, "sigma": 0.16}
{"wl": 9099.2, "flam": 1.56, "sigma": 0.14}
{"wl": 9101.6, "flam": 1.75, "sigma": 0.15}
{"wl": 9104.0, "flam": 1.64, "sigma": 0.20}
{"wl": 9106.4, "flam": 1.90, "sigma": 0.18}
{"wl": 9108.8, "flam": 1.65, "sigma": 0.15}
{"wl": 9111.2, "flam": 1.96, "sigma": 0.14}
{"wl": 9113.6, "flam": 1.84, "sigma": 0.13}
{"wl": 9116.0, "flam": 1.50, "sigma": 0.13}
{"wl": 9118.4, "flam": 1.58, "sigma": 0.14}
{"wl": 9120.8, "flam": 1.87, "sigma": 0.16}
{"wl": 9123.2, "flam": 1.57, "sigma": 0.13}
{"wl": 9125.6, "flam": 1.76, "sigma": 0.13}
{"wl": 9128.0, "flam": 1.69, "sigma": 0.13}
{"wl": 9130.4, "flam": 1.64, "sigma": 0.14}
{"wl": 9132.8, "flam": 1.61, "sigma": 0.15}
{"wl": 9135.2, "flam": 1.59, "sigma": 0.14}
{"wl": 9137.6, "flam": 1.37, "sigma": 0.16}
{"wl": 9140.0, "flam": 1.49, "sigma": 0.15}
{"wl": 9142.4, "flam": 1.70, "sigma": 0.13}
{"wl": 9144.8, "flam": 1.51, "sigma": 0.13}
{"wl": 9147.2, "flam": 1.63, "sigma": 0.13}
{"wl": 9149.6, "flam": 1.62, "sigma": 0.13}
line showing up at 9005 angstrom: H-alpha 6563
